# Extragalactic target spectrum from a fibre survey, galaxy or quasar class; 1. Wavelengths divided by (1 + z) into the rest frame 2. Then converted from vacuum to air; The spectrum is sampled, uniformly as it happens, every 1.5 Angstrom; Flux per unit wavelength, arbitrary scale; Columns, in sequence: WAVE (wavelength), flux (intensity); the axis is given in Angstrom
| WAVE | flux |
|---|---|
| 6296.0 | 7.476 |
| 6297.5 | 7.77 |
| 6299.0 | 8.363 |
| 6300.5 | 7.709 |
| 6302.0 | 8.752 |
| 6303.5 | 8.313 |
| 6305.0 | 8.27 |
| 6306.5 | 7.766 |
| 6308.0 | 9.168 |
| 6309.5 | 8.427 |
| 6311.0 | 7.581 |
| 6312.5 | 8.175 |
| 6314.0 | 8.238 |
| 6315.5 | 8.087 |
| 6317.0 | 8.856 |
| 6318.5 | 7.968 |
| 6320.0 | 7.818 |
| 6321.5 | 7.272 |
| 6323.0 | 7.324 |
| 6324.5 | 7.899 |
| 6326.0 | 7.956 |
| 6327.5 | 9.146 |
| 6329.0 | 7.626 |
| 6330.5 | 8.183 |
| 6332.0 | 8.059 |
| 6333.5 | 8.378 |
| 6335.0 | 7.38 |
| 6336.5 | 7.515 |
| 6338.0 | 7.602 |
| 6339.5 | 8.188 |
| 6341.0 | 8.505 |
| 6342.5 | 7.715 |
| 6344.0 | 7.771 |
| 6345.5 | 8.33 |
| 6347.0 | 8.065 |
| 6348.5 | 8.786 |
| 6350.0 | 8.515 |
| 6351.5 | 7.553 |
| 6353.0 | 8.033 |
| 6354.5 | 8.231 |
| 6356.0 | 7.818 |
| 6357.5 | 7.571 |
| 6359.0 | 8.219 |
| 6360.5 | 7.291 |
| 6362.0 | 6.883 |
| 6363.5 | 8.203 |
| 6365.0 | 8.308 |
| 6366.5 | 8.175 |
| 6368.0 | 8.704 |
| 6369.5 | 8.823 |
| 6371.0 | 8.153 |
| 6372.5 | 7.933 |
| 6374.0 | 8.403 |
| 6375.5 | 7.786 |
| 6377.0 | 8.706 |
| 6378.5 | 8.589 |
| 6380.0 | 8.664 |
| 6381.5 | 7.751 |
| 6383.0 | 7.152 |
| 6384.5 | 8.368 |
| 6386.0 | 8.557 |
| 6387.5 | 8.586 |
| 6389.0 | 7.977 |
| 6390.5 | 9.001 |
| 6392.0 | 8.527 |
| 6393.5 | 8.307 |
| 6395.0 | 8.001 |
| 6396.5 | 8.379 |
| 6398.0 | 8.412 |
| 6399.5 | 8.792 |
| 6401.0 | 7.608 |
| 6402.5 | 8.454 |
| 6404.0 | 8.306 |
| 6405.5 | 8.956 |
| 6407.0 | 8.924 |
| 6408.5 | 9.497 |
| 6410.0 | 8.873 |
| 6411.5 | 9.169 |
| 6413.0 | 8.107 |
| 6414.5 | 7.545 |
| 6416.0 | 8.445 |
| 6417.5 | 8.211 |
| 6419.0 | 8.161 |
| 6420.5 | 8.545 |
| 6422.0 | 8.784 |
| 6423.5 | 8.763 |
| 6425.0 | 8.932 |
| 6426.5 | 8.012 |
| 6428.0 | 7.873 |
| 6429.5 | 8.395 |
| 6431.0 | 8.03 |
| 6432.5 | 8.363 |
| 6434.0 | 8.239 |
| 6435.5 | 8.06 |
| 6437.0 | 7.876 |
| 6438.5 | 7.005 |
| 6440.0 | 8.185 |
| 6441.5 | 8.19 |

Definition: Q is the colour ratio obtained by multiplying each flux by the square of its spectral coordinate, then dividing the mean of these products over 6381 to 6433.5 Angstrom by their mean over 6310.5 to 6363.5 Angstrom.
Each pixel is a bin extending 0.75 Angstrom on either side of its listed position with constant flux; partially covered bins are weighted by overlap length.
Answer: 1.08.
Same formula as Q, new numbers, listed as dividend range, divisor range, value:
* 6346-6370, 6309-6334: 1.01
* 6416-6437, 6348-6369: 1.06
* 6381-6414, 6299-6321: 1.06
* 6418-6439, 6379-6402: 1.01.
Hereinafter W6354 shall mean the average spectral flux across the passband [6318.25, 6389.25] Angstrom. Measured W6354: 8.05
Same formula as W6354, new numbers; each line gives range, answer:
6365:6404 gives 8.31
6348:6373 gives 8.06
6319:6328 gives 7.87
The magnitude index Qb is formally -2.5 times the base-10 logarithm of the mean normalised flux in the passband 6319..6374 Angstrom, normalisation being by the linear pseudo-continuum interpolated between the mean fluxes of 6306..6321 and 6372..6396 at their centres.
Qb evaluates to 0.03 mag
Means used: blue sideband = 8.2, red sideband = 8.27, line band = 8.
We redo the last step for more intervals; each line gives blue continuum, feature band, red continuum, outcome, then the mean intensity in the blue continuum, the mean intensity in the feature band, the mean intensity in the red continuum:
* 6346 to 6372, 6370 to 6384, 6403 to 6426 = 0.01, 8.08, 8.14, 8.61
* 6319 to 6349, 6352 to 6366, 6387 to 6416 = 0.04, 7.97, 7.84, 8.49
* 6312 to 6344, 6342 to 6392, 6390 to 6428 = 0.01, 7.99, 8.15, 8.49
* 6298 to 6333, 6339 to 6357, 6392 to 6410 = 0.02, 8.13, 8.12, 8.53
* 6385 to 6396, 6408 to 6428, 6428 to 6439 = -0.05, 8.42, 8.5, 8.01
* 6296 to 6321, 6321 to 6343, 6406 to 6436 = 0.04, 8.17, 7.93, 8.45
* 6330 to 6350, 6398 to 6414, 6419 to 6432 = -0.04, 8.05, 8.64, 8.4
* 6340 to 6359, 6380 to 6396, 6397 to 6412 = 0.03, 8.08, 8.25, 8.69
